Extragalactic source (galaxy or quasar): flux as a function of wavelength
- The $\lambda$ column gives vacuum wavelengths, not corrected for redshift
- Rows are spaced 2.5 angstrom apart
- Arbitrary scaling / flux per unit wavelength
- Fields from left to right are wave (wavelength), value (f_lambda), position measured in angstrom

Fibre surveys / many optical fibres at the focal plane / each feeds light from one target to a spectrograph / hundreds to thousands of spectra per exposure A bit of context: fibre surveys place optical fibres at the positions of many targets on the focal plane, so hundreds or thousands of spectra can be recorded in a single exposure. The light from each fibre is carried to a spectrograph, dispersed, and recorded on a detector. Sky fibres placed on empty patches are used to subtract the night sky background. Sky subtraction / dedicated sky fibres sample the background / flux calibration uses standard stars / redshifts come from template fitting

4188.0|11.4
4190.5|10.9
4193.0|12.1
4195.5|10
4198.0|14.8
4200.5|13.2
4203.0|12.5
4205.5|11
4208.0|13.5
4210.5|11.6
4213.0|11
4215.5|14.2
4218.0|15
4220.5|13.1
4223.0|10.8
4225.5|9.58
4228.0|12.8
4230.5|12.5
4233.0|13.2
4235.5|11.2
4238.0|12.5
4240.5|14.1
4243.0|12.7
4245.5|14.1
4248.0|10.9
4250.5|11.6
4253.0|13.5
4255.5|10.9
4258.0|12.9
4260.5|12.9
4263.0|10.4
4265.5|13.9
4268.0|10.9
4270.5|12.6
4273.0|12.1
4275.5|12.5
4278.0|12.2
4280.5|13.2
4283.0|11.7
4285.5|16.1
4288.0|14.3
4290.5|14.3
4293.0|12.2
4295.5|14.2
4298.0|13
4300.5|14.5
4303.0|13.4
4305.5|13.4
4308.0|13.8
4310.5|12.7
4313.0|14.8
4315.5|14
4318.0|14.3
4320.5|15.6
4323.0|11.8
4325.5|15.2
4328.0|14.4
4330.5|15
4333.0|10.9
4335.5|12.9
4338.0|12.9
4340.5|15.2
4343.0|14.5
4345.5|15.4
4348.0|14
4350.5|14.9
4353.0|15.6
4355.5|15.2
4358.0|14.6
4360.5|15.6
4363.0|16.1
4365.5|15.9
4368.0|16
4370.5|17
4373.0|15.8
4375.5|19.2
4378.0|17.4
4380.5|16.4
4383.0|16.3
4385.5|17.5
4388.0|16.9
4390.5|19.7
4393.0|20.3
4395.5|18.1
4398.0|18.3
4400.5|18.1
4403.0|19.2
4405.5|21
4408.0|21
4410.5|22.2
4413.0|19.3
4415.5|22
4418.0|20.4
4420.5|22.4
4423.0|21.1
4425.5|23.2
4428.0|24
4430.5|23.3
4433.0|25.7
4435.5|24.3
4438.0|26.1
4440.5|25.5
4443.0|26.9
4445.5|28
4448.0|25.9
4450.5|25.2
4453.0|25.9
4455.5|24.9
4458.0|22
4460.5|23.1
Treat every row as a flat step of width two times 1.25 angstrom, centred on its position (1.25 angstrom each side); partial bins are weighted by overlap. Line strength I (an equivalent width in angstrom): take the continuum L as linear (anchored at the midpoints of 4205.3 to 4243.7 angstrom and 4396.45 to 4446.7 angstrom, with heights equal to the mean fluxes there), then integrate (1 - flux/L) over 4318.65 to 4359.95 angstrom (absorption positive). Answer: 9.2 angstrom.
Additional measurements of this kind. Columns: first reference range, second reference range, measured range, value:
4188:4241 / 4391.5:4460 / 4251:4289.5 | 6.1 angstrom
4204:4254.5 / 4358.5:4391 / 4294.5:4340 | 4.0 angstrom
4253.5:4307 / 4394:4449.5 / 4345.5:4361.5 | 2.6 angstrom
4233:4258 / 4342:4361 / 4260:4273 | 0.9 angstrom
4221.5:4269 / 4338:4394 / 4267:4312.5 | 1.6 angstrom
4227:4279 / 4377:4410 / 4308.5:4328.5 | 1.6 angstrom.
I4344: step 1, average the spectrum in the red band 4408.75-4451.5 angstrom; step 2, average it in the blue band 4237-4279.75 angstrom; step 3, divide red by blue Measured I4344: 1.92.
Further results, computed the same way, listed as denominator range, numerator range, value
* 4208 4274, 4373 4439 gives 1.65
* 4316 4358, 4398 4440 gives 1.55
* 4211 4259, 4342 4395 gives 1.32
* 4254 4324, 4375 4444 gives 1.59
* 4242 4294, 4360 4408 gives 1.40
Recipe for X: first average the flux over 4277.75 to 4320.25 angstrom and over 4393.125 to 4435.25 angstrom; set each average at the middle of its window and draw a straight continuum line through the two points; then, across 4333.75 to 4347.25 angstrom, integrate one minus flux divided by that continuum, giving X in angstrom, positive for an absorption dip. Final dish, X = 2.0 angstrom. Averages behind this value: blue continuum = 13.7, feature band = 14.1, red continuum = 21.3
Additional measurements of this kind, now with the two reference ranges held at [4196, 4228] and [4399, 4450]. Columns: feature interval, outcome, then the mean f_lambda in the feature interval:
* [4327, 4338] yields 3.1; 13.2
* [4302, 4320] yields 3.7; 13.9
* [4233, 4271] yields 5.4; 12.4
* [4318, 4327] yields 1.9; 14.2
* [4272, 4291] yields 3.2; 13.3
